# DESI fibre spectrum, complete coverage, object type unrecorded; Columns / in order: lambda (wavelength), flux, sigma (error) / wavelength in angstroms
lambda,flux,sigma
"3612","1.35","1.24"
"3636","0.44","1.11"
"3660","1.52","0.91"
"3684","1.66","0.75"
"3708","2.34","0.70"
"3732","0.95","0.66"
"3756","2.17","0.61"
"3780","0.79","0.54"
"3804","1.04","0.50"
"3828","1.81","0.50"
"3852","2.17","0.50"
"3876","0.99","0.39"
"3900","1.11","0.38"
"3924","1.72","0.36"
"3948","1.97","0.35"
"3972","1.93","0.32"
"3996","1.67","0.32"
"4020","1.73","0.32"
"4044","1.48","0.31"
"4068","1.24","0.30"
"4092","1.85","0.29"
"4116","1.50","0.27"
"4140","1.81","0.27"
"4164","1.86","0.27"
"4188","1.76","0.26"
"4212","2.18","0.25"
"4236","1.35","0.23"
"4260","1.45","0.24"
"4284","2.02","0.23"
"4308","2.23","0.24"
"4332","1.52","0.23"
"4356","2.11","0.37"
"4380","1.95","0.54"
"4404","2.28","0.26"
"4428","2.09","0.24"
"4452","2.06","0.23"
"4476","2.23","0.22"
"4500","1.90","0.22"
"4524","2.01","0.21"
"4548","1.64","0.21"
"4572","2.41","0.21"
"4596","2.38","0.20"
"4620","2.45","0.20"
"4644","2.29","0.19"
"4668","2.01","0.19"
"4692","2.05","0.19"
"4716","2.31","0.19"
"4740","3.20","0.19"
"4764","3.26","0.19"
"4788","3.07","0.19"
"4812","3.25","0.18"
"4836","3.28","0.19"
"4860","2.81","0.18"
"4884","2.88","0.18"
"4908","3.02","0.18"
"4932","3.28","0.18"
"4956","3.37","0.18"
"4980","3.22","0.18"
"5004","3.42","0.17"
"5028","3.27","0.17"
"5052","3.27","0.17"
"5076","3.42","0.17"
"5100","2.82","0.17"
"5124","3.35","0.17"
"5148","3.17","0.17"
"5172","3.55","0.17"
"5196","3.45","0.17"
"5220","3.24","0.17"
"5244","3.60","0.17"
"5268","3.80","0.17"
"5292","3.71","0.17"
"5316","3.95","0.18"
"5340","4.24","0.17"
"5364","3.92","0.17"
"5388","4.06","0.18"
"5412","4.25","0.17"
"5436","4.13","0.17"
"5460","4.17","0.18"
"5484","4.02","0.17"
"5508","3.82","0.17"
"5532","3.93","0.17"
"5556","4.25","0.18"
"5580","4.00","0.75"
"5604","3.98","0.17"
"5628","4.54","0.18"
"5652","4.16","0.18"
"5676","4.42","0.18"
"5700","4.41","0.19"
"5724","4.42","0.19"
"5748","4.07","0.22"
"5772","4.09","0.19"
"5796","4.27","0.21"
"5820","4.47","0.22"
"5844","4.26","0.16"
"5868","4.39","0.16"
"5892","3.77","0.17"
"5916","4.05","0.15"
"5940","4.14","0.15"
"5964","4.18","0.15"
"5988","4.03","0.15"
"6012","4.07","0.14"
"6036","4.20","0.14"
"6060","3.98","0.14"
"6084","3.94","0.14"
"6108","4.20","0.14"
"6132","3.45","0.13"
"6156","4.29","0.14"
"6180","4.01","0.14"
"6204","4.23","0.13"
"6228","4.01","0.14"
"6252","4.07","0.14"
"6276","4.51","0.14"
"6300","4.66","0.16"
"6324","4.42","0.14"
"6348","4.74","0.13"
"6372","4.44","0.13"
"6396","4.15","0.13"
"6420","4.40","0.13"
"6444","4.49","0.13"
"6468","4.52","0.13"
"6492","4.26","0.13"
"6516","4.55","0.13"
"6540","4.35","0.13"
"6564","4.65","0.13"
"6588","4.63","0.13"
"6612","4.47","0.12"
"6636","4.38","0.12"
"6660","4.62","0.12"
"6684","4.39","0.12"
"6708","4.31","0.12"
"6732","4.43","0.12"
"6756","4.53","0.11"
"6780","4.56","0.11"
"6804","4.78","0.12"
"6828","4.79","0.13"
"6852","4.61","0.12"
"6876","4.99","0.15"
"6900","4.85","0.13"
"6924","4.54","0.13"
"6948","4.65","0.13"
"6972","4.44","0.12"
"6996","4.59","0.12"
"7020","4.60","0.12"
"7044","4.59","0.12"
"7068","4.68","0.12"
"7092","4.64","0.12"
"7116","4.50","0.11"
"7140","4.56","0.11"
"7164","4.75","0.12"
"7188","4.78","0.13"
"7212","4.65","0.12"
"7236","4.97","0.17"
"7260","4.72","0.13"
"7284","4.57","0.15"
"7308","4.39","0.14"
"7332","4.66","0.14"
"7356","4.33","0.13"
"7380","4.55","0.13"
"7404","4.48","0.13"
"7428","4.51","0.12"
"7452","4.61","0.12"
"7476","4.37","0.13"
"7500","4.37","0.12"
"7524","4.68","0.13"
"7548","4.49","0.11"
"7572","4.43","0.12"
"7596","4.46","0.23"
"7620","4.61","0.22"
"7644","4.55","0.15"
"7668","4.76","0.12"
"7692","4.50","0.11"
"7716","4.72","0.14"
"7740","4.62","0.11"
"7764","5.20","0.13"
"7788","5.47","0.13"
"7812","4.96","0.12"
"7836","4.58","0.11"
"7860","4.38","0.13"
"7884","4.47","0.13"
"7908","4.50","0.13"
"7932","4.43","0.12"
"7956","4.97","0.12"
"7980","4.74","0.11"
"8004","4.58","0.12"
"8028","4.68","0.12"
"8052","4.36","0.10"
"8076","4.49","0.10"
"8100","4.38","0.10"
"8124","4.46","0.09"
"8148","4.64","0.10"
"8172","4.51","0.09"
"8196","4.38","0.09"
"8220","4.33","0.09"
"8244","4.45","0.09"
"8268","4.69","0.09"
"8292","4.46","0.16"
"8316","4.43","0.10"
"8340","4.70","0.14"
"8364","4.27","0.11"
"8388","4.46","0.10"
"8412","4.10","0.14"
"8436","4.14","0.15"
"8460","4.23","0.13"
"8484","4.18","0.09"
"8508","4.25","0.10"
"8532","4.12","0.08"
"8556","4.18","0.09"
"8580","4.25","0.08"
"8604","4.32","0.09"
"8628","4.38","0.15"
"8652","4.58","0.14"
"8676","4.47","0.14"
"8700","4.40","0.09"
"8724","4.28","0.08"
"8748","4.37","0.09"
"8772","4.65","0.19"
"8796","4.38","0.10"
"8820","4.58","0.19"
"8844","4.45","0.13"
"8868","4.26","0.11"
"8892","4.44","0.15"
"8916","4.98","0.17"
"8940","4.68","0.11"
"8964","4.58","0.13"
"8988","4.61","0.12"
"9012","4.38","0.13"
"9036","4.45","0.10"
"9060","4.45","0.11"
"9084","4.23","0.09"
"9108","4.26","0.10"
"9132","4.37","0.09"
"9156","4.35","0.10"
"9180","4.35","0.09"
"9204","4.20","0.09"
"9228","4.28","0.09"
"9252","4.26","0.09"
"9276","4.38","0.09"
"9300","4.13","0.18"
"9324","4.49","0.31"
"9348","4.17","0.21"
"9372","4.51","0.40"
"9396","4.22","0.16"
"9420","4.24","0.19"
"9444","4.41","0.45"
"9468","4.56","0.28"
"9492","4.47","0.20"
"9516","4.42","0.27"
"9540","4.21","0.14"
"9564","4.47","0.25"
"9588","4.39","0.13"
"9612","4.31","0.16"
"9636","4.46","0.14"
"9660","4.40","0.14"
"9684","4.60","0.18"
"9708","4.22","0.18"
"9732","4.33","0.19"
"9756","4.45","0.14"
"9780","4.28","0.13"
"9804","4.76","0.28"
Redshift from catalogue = 0.184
